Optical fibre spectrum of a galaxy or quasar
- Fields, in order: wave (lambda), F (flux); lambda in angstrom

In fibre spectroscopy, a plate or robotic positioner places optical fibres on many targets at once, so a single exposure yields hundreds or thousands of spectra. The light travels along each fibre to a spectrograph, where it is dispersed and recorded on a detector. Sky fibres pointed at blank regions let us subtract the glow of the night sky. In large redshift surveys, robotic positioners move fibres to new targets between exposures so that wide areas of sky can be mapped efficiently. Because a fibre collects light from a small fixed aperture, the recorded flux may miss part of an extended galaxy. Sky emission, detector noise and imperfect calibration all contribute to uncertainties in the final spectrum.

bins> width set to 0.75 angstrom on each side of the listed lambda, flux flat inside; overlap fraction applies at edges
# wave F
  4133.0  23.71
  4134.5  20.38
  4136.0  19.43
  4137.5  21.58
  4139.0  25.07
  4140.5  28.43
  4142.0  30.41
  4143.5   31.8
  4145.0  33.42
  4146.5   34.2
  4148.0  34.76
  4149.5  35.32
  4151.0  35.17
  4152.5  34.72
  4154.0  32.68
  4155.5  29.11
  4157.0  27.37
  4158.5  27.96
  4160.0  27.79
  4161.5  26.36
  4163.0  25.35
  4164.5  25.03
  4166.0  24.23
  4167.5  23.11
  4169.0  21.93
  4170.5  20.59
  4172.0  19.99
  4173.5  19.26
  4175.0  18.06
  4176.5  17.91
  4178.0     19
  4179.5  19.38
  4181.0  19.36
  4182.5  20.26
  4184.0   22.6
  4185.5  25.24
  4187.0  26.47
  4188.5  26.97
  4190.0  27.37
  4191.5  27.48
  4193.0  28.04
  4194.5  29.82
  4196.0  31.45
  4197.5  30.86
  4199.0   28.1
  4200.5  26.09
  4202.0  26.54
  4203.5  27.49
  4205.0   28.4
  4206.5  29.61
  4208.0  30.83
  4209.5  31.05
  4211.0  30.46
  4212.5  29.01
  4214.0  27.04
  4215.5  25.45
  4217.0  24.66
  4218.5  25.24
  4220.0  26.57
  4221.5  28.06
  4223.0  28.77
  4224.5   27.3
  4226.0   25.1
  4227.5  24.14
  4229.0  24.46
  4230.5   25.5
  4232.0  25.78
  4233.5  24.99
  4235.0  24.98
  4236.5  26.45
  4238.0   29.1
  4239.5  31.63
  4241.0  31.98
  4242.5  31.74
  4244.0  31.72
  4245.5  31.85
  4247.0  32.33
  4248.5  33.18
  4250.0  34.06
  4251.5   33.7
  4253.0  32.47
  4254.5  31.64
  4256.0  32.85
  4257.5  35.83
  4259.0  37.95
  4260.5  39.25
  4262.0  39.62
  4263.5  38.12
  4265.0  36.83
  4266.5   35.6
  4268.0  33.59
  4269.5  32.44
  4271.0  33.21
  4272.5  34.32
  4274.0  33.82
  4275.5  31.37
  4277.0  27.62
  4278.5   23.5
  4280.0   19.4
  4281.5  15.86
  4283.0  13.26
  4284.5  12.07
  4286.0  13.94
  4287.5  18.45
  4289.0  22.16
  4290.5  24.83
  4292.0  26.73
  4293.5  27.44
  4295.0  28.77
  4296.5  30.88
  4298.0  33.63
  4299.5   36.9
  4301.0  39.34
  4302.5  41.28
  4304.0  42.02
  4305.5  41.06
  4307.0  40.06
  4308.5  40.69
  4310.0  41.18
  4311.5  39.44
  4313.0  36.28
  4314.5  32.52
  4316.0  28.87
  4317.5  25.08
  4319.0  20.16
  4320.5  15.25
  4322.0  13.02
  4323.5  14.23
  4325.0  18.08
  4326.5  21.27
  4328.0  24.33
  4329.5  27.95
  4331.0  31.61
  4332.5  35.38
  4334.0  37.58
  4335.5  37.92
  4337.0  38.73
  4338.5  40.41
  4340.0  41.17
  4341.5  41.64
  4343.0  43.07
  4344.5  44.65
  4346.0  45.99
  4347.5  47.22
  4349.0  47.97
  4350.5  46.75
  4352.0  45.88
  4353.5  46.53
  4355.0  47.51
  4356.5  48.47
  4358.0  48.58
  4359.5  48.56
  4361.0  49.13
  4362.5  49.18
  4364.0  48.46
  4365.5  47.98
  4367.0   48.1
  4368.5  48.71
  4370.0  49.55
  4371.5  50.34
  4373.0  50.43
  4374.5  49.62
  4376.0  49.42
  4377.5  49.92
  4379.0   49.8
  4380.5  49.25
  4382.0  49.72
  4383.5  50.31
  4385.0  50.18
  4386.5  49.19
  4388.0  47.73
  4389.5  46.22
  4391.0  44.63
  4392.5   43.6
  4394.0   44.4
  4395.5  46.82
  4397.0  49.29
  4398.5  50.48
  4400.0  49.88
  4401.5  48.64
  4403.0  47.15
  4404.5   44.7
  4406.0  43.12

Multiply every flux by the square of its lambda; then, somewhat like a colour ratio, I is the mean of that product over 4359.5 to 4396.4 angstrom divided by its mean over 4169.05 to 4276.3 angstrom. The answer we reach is 1.8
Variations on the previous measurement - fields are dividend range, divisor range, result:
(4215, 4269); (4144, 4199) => 1.20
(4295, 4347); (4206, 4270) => 1.14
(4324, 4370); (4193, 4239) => 1.61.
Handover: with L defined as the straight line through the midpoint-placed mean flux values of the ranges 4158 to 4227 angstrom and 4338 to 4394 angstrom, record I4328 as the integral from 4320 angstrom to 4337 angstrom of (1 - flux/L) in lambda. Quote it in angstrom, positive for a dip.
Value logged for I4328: 6.7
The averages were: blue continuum 25.6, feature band 25.9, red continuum 47.4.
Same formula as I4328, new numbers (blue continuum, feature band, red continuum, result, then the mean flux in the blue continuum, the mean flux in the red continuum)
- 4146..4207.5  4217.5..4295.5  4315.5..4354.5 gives 3.8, 26.4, 34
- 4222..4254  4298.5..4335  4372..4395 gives 7.6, 29.1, 48.3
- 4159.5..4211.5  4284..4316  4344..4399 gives 6.1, 25.2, 48.1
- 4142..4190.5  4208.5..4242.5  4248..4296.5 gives 0.6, 26.1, 29.2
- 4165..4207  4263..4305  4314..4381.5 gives 6.2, 24.5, 40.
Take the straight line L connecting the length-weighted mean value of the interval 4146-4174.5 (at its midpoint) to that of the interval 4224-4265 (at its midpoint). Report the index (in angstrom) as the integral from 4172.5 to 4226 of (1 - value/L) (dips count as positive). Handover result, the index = 6.0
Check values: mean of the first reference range 27.5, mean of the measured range 26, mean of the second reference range 31.2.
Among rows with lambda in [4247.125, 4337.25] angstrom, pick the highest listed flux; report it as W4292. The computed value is 42.02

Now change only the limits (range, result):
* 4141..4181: 35.32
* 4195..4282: 39.62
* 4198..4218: 31.05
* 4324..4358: 48.58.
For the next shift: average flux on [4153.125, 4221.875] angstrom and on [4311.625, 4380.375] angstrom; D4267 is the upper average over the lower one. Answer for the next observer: 1.54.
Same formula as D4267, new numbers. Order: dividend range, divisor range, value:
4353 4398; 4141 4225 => 1.79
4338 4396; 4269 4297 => 1.93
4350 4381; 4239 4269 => 1.42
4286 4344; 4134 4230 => 1.18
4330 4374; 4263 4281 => 1.44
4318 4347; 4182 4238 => 1.16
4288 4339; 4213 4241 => 1.16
